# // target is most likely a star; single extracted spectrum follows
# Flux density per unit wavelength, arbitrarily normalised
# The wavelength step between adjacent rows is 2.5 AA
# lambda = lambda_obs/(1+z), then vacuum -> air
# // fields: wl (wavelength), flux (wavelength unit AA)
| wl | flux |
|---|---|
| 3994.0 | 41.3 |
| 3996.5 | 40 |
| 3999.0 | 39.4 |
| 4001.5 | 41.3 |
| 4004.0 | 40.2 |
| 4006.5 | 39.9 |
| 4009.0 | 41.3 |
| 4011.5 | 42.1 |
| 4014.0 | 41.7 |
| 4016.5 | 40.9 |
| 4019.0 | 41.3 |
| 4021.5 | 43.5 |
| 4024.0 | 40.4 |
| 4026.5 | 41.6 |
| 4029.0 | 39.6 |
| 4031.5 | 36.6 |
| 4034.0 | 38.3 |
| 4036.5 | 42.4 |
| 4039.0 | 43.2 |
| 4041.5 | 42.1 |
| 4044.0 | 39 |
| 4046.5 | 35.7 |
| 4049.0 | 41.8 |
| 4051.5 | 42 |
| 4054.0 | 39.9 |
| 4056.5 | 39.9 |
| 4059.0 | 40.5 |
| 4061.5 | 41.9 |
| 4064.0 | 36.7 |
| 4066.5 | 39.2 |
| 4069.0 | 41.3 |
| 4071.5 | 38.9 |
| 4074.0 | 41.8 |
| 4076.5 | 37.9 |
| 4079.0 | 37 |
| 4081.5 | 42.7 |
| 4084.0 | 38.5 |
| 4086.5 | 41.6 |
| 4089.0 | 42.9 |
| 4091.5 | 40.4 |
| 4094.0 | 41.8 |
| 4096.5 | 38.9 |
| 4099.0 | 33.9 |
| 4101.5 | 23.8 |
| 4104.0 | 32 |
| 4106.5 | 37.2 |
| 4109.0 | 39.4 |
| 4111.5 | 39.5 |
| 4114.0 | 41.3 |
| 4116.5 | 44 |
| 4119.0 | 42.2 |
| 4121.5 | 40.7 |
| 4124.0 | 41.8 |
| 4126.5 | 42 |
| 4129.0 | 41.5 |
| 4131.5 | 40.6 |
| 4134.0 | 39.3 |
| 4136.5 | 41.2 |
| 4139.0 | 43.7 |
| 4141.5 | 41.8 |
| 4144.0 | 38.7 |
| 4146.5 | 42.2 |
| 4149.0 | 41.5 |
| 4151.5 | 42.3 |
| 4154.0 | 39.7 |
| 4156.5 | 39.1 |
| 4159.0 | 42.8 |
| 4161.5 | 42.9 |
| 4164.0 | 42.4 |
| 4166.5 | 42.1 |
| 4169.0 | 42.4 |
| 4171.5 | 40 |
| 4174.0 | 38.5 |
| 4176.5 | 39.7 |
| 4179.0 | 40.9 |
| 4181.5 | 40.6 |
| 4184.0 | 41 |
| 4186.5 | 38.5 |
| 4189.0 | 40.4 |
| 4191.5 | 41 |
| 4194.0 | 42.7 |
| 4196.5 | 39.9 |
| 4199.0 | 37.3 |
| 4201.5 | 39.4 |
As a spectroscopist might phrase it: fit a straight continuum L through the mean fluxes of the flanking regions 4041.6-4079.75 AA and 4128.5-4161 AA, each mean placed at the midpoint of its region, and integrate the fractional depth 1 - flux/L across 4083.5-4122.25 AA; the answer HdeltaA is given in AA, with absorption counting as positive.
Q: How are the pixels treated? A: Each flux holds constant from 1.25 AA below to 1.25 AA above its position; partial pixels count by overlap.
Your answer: 1.7 AA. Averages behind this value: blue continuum 39.7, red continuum 41.1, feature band 38.6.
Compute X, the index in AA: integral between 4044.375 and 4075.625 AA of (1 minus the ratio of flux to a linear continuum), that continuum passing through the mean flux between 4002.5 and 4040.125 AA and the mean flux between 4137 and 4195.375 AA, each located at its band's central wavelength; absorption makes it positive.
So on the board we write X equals 0.8 AA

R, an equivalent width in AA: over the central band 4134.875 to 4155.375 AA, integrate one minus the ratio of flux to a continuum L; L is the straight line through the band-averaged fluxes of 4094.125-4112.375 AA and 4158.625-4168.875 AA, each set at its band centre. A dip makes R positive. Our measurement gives -0.5 AA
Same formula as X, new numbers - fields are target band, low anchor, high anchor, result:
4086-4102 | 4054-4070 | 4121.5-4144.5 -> 1.0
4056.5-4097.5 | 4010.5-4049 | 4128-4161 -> 0.7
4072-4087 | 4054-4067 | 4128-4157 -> 0.1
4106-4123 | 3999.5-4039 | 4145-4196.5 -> 0.1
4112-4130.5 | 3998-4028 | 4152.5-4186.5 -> -0.4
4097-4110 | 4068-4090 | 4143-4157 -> 2.2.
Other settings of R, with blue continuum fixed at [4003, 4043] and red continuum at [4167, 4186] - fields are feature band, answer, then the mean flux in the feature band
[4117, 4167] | -1.12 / 41.5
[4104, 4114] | 0.61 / 38.2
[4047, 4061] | 0.08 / 40.6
